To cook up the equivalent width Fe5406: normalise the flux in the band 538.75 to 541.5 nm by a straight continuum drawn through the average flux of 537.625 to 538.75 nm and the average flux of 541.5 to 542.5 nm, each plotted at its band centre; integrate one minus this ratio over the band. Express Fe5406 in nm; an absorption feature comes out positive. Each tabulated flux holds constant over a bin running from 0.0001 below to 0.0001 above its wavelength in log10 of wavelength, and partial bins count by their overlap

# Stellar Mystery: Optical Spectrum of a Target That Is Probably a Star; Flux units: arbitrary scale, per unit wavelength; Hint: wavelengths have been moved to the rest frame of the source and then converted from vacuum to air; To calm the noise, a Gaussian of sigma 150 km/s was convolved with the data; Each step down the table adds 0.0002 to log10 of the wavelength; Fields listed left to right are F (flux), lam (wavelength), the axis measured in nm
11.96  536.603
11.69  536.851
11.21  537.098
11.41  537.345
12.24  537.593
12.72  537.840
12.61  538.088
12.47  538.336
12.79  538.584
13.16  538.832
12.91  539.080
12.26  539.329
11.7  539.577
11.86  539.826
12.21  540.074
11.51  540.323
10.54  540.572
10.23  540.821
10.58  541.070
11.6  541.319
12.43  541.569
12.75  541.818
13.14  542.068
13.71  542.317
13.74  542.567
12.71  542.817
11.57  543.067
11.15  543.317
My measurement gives 0.25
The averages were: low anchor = 12.6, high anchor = 13.1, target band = 11.7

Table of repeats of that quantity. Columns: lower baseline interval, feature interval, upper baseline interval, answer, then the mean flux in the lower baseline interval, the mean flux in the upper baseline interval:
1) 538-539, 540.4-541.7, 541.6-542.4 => 0.191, 12.8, 13.1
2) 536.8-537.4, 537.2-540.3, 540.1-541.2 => -0.325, 11.4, 10.9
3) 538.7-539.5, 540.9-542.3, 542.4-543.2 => 0.060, 12.7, 12.7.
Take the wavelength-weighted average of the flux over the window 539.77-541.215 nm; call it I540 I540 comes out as 11.1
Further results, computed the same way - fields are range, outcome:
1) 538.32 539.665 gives 12.6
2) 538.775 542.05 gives 11.8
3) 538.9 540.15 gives 12.2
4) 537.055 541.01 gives 12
